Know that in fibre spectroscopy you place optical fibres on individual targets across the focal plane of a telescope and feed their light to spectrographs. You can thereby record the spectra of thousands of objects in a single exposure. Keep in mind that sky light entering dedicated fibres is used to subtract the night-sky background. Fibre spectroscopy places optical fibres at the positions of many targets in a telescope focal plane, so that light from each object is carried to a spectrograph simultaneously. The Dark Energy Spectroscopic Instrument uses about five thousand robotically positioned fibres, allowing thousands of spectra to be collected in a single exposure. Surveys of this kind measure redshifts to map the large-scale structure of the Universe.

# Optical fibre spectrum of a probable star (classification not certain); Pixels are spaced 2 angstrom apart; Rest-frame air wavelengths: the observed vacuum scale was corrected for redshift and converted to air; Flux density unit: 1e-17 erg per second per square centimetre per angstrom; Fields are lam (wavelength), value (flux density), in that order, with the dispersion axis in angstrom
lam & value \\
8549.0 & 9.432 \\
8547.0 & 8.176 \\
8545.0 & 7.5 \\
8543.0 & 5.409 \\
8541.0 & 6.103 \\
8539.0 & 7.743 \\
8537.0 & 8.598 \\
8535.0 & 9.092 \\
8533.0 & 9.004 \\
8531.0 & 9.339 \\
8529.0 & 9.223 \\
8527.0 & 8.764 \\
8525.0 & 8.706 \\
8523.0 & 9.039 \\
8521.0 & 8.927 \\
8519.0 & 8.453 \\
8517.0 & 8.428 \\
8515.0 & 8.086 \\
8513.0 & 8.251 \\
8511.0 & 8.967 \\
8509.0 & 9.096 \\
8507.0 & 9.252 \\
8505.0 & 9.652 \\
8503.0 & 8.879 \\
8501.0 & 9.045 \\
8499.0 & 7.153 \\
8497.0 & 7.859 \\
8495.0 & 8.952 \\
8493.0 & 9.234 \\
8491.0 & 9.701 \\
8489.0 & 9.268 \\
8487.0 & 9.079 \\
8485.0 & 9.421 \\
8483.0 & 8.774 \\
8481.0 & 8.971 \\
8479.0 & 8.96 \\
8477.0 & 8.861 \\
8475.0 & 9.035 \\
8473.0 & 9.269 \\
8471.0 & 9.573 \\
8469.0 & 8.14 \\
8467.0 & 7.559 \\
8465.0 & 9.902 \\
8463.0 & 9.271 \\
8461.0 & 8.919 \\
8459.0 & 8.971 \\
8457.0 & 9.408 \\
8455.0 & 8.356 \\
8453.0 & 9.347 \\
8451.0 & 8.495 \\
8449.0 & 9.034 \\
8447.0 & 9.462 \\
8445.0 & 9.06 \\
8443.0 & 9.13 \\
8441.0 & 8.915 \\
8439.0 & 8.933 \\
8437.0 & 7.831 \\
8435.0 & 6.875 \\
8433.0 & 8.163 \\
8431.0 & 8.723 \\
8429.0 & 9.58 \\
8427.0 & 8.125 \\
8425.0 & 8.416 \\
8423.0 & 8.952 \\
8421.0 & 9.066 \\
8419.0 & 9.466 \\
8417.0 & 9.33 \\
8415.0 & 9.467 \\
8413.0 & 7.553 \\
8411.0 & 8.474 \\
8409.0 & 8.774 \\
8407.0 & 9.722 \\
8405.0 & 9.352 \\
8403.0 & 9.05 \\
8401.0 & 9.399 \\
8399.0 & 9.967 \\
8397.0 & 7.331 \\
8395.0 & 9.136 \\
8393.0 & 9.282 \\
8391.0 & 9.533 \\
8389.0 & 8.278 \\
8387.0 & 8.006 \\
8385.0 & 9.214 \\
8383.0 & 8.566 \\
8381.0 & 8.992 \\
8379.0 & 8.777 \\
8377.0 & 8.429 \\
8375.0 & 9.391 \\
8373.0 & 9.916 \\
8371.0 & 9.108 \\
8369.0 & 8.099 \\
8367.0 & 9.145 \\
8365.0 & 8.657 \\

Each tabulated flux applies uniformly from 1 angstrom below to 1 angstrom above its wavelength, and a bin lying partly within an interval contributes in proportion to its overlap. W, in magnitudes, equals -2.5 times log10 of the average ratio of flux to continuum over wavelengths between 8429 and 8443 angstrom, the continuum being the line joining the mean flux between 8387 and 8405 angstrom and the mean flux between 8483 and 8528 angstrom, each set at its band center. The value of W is 0.06 mag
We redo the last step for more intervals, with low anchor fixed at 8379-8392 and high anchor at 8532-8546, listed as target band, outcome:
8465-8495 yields -0.12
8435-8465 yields -0.08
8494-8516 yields -0.10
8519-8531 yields -0.16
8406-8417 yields -0.03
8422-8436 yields 0.01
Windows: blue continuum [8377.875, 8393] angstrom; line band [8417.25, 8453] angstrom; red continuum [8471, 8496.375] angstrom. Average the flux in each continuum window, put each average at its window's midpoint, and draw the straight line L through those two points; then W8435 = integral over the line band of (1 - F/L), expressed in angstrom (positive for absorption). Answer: 0.9 angstrom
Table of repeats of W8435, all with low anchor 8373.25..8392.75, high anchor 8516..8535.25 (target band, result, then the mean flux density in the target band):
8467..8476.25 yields 0.0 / 8.84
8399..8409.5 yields -0.6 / 9.35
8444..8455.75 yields -0.1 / 8.97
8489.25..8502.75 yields 0.3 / 8.7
